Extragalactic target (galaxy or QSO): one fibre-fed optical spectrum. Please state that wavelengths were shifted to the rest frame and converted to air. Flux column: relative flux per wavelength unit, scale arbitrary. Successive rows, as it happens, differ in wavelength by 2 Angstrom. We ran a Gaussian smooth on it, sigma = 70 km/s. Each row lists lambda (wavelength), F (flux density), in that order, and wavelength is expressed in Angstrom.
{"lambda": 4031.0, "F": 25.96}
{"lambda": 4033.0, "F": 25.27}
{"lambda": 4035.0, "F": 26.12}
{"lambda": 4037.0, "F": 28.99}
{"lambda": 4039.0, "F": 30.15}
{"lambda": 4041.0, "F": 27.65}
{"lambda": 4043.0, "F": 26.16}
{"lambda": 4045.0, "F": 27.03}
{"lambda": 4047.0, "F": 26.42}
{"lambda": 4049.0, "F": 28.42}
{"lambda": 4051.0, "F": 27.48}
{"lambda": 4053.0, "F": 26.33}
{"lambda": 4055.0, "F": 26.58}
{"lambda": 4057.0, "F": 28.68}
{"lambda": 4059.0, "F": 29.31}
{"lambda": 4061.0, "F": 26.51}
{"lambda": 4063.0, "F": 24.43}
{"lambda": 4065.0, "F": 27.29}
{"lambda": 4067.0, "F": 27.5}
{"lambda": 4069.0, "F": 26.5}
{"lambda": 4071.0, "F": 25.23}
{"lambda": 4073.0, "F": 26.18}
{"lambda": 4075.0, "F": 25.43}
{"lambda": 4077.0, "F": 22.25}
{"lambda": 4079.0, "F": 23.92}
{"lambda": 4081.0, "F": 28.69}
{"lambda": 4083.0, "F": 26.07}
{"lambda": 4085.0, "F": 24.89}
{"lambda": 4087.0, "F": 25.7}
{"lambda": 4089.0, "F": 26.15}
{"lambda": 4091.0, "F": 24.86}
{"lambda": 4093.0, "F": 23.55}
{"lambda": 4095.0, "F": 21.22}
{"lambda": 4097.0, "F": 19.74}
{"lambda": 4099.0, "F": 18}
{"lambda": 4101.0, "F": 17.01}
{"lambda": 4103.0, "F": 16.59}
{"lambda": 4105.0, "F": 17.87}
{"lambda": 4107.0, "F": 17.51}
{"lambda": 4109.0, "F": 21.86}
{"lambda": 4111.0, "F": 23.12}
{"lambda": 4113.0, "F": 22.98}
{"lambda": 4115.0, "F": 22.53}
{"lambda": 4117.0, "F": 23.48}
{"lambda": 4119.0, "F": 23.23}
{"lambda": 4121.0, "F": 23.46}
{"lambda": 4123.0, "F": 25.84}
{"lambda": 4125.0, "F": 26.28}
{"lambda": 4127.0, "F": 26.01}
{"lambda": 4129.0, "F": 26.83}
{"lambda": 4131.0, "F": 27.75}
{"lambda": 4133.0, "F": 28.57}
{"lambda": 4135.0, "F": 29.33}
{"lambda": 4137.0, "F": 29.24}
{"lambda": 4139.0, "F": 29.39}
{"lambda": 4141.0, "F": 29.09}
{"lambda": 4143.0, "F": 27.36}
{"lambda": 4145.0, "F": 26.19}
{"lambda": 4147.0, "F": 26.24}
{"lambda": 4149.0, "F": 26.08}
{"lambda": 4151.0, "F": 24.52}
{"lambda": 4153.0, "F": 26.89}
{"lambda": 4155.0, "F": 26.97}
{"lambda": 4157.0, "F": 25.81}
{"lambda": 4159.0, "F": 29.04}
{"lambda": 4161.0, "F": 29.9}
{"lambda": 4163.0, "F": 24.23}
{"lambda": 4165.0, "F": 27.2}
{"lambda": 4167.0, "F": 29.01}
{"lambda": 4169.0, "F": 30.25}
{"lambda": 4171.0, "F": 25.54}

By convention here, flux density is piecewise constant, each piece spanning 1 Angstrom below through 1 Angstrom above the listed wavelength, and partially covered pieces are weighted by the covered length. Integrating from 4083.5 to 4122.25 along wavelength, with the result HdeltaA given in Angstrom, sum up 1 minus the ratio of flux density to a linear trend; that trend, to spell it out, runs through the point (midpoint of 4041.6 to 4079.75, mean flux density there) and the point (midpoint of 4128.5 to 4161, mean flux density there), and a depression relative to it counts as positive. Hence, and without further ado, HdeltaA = 7.36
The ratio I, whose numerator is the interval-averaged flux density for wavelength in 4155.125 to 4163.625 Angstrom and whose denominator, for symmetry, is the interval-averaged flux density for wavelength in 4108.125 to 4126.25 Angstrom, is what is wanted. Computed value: 1.2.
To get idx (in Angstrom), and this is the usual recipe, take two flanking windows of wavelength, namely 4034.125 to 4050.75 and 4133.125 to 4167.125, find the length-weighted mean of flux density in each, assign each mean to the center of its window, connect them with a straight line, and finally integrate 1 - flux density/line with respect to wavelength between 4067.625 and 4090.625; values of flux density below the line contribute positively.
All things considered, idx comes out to 1.7 Angstrom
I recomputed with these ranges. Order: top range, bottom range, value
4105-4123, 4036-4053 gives 0.80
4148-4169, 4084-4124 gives 1.23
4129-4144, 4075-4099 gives 1.19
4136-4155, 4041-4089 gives 1.03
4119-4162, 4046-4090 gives 1.03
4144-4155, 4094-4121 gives 1.27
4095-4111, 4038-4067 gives 0.69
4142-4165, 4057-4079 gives 1.02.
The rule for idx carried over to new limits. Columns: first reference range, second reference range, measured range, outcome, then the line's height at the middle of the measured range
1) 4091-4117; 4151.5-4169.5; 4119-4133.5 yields -1.76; 23.3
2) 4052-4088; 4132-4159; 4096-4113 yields 4.80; 26.8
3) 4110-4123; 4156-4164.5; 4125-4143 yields -2.32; 24.9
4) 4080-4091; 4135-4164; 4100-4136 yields 4.59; 26.7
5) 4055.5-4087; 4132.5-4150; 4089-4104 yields 3.50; 26.8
